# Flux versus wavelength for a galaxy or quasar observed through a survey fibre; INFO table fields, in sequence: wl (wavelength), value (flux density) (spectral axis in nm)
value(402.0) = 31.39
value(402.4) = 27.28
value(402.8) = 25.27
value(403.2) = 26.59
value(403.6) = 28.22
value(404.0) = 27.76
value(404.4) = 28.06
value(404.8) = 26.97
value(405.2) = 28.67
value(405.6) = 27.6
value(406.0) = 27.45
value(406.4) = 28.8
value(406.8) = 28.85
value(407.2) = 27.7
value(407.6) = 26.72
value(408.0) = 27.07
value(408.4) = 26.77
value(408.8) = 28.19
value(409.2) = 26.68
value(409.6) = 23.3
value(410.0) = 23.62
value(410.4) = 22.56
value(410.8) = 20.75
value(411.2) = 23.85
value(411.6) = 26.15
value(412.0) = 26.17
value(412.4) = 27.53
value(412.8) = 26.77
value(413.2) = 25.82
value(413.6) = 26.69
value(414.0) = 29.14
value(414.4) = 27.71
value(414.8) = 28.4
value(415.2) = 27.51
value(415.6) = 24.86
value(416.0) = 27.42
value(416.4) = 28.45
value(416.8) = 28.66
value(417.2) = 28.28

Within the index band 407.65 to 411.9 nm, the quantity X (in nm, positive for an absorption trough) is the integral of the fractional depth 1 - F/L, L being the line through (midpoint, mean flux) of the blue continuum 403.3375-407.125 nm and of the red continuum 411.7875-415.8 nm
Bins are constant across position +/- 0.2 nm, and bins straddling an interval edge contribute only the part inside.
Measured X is 0.39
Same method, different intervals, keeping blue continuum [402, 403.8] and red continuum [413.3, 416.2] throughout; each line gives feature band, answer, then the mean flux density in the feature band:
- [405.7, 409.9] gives 0.040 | 27.1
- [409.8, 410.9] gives 0.197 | 22.5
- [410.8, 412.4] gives 0.132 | 25.1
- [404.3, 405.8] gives -0.026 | 27.8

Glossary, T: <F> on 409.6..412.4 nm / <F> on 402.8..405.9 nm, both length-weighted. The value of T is 0.9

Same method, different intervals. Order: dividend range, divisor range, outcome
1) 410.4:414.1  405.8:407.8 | 0.92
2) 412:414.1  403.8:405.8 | 0.97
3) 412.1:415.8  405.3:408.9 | 0.98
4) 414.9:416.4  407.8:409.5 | 1.00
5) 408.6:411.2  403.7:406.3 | 0.87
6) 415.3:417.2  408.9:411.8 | 1.14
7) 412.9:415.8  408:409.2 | 1.00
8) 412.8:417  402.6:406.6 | 1.00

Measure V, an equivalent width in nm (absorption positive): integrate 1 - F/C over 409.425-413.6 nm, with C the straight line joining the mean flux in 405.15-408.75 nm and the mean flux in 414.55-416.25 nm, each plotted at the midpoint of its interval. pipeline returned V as 0.40 nm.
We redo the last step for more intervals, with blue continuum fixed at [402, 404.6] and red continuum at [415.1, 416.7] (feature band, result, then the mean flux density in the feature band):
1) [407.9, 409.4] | 0.01 nm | 27.2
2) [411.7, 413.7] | 0.05 nm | 26.6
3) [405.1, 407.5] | -0.06 nm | 28.1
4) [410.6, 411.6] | 0.15 nm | 23.1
